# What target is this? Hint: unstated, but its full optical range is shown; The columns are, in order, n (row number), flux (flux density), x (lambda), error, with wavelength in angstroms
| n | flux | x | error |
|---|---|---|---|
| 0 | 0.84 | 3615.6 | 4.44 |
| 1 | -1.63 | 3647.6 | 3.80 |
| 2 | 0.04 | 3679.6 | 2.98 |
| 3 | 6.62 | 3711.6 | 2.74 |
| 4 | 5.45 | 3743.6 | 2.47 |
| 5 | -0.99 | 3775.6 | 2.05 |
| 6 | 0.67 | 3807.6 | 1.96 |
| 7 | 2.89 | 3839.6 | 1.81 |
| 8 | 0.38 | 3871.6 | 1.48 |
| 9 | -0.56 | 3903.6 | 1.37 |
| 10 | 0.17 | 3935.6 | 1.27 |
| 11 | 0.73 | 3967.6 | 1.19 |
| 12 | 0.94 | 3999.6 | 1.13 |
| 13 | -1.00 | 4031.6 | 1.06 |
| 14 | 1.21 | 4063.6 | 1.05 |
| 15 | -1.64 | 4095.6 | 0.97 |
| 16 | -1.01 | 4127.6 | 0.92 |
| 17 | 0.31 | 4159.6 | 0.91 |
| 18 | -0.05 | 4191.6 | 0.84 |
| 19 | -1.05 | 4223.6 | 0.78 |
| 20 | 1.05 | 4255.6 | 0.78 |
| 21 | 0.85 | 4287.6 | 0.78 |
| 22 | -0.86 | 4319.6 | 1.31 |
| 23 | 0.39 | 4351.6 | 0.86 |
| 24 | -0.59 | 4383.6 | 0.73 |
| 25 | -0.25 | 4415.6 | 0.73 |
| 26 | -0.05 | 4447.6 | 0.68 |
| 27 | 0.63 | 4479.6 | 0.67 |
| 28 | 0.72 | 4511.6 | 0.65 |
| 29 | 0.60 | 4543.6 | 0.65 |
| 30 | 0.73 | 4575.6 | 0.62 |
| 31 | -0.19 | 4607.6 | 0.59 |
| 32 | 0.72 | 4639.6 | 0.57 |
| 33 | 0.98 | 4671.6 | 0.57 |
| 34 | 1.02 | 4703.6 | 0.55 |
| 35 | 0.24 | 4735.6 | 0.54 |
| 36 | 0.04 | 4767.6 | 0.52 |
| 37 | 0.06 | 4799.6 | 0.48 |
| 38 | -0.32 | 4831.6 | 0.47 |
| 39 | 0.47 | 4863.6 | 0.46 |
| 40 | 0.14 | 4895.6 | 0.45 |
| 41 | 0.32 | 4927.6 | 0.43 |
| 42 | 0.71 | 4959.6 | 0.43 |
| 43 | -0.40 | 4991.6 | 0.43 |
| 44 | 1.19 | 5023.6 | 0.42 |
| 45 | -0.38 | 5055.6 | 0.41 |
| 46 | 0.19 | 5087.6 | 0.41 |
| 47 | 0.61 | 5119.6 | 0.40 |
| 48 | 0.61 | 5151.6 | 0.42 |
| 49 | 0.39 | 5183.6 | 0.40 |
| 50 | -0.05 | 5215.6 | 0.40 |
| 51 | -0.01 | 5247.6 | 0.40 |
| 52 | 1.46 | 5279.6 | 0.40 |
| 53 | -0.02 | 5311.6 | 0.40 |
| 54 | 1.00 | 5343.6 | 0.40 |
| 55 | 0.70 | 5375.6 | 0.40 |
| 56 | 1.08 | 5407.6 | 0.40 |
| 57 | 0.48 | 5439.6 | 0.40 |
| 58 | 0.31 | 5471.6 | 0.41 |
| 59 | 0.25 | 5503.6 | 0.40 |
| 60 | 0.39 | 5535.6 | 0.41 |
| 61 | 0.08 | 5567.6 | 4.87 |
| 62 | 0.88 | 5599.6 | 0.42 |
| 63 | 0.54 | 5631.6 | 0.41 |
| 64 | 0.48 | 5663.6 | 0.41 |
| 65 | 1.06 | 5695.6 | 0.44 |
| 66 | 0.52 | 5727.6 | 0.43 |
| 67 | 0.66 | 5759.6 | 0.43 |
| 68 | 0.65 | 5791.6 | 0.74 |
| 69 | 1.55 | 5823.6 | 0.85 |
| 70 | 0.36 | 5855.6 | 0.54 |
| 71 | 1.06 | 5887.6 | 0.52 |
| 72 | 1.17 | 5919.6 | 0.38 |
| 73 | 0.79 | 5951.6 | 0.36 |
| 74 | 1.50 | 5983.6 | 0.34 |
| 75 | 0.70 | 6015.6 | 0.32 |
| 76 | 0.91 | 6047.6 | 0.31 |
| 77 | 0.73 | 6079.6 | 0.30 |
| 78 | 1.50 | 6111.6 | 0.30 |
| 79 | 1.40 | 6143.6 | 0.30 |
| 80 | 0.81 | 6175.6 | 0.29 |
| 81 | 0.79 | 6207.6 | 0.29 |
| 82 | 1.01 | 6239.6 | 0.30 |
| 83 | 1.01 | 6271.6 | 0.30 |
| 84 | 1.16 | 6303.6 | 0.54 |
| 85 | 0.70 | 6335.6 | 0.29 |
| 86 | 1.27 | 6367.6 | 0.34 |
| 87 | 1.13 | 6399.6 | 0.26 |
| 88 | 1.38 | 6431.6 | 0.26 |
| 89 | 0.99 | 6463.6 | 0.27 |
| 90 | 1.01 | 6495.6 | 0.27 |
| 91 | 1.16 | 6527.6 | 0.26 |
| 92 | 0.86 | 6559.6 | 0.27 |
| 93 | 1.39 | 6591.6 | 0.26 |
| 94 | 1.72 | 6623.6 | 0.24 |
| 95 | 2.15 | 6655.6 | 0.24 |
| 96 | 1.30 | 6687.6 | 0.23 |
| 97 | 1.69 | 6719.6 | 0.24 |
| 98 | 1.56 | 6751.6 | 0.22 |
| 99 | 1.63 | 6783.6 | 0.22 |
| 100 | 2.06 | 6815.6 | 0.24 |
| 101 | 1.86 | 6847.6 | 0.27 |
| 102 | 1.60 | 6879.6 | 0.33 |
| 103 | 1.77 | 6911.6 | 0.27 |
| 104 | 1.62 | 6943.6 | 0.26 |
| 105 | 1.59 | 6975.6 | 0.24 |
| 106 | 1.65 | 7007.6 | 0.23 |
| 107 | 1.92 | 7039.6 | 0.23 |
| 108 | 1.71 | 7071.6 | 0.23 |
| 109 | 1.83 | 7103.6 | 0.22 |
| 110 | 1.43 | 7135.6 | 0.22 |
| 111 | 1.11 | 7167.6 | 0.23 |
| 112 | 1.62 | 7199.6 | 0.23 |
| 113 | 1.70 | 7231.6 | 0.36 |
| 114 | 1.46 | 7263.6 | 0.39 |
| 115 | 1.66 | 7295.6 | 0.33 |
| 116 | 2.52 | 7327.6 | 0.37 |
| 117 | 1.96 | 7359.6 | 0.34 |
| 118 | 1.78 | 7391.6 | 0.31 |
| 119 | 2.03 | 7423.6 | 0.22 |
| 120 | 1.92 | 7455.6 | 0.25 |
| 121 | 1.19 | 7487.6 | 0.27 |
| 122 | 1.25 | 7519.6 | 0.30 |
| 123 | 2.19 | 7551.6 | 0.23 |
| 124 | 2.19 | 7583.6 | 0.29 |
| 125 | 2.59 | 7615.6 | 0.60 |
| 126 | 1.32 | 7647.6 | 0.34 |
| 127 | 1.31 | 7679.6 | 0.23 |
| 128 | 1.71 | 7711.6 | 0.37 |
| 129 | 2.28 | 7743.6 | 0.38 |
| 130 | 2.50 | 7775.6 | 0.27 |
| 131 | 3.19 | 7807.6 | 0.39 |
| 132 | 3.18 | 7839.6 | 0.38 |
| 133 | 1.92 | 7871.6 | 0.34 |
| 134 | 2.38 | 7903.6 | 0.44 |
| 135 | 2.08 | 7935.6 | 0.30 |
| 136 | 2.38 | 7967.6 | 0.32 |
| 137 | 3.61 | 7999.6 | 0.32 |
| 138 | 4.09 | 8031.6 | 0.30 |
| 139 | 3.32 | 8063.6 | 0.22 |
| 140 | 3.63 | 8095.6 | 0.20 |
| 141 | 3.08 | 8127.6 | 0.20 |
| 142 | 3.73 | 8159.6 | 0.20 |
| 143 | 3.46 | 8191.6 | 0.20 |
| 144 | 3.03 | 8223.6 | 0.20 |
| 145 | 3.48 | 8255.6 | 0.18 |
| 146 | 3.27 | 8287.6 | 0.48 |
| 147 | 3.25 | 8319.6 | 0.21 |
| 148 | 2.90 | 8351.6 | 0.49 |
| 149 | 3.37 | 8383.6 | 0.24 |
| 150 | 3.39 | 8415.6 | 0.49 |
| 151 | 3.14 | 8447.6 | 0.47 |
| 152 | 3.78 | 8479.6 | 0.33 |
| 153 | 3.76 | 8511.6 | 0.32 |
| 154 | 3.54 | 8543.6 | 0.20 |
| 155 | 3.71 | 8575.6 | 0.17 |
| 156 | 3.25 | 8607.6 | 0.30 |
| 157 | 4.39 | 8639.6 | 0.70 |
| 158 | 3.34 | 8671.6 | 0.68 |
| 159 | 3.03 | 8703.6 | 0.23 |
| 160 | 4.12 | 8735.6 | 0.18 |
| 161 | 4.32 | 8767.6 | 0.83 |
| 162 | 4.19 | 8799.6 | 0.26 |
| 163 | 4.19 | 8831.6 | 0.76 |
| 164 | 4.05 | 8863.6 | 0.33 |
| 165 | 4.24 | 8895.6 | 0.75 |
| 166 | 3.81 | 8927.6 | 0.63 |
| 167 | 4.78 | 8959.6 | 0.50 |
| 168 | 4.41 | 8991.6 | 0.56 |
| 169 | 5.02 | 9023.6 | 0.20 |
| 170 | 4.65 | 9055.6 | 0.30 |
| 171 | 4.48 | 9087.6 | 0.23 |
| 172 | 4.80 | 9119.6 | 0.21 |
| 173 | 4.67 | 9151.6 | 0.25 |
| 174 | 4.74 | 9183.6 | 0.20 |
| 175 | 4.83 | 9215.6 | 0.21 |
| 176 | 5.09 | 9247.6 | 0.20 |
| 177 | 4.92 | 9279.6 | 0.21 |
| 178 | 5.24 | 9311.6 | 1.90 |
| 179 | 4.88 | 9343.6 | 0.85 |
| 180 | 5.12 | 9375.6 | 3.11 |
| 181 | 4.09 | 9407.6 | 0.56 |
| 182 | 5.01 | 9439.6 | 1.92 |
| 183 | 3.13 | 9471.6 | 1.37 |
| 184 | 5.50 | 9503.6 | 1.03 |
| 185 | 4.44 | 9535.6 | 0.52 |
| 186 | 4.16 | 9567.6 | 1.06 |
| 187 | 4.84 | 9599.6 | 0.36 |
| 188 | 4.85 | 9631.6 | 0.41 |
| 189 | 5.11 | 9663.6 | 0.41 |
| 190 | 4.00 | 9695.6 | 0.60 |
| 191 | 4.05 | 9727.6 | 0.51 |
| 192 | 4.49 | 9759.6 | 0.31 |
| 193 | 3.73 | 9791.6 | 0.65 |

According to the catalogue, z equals 1.002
